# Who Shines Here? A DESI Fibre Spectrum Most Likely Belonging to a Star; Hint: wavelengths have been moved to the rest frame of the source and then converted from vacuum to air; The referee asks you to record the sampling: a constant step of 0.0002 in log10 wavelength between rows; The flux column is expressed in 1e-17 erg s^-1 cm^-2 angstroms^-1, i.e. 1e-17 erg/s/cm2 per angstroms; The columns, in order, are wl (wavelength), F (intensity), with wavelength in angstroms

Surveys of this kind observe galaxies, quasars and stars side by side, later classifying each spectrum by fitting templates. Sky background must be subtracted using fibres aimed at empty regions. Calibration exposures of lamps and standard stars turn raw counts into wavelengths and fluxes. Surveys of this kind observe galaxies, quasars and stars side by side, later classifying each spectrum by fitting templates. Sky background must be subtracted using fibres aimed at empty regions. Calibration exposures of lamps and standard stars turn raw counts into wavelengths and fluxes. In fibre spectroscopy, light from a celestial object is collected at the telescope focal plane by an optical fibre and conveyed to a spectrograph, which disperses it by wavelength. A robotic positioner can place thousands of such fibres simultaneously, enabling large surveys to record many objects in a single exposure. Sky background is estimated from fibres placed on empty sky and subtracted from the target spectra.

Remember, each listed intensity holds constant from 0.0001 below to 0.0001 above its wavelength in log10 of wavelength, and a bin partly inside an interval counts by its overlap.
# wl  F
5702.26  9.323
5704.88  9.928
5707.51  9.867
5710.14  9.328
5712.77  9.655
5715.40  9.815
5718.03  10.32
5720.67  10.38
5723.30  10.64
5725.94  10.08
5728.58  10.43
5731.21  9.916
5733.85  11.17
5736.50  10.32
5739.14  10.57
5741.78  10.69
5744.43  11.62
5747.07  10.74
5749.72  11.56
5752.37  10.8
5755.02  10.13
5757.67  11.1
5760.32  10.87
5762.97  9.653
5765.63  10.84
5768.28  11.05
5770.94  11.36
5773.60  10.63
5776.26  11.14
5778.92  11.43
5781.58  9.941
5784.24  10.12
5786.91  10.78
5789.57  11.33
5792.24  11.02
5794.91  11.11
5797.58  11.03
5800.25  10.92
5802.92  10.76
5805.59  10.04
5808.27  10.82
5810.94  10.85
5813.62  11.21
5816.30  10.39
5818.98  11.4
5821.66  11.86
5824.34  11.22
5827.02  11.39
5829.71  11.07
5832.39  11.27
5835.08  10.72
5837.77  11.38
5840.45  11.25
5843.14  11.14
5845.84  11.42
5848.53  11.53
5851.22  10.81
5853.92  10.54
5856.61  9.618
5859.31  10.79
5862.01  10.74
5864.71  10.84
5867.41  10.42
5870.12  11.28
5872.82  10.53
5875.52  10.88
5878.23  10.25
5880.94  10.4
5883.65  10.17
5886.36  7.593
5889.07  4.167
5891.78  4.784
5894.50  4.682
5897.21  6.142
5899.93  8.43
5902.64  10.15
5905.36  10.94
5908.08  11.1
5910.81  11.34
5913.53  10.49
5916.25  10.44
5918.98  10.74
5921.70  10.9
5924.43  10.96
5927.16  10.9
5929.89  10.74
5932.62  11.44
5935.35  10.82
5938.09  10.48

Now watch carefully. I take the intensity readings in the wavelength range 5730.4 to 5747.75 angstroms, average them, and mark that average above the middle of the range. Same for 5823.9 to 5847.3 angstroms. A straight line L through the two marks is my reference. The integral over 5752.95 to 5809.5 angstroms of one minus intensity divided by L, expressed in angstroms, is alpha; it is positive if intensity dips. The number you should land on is 0.9 angstroms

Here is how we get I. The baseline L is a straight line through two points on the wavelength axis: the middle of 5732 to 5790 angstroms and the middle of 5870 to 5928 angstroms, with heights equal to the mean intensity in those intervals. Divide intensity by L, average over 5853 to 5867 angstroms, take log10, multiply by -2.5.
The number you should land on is -0.08 mag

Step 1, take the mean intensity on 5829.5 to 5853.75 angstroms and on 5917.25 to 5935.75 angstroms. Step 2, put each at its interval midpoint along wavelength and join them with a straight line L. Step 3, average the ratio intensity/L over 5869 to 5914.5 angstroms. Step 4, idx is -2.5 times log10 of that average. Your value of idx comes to 0.22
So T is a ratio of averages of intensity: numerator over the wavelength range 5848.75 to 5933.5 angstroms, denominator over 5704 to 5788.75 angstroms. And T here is 0.93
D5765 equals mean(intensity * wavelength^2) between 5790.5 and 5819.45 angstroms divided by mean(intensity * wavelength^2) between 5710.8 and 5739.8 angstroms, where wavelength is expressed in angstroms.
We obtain 1.09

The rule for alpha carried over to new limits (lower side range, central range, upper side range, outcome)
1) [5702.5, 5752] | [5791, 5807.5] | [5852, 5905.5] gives -1.7 angstroms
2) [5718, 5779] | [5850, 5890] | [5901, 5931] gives 2.8 angstroms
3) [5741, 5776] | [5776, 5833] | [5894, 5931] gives -1.9 angstroms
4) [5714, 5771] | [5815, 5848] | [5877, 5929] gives -4.6 angstroms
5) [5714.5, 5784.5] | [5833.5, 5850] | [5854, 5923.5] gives -2.2 angstroms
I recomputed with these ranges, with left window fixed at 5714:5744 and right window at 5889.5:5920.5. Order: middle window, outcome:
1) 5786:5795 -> -0.122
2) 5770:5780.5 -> -0.111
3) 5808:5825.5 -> -0.153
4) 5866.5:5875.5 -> -0.174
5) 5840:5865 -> -0.162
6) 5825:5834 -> -0.175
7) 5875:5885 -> -0.142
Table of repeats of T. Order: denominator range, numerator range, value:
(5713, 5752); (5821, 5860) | 1.05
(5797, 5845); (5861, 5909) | 0.82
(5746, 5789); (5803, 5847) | 1.03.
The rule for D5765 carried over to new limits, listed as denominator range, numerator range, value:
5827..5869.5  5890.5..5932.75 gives 0.90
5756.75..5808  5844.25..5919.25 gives 0.93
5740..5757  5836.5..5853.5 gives 1.06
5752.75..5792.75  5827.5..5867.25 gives 1.04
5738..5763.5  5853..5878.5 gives 1.02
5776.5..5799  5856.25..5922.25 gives 0.91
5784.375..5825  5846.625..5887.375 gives 0.98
